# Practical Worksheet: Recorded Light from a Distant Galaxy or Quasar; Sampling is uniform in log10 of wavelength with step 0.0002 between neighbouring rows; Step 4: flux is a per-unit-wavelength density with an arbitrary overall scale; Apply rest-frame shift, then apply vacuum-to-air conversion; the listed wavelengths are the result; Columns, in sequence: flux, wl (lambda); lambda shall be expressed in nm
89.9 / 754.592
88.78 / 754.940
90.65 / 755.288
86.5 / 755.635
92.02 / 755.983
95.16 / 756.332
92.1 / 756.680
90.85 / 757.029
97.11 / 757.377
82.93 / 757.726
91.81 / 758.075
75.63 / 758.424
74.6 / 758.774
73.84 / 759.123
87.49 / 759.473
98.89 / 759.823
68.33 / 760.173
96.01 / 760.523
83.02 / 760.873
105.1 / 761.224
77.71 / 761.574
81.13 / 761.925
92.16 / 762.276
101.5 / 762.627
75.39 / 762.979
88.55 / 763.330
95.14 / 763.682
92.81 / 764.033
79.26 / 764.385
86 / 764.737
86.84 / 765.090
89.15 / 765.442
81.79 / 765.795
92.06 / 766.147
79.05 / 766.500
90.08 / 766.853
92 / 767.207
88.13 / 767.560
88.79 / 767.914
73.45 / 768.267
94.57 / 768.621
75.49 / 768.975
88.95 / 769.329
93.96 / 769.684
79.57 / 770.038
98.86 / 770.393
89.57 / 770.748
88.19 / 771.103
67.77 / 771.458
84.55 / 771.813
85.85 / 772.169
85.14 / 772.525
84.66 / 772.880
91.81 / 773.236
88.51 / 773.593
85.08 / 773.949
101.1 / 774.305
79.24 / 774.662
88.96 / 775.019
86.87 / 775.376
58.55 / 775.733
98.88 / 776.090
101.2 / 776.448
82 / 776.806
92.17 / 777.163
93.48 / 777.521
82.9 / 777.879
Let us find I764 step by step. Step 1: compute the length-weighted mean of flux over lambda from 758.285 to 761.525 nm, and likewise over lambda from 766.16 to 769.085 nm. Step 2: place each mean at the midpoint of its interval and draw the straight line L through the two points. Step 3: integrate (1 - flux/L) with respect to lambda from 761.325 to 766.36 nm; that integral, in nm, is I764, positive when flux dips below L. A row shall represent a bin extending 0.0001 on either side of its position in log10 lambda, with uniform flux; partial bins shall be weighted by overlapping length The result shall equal -0.12 nm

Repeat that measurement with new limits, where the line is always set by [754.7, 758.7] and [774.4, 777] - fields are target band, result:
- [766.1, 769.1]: 0.04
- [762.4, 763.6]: -0.02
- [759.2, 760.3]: 0.05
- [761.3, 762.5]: 0.03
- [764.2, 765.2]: 0.04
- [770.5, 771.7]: 0.05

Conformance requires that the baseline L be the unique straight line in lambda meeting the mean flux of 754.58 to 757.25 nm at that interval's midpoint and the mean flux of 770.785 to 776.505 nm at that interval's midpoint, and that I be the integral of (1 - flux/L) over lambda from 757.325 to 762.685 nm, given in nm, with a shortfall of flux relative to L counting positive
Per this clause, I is 0.21 nm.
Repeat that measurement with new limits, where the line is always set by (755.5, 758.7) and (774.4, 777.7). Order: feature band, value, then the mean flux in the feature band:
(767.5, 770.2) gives 0.08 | 85.3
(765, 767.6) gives 0.02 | 87.4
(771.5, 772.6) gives 0.06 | 83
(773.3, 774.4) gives -0.04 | 90.9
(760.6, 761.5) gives -0.04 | 92.5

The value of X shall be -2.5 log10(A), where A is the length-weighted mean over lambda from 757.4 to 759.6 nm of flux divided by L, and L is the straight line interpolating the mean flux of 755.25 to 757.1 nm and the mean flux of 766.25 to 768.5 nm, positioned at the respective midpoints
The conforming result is 0.10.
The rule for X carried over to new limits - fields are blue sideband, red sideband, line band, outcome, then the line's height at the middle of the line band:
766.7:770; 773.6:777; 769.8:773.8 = 0.012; 87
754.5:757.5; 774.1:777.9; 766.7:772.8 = 0.036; 89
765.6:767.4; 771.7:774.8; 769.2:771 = -0.035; 87.3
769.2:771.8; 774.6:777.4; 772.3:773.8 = -0.012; 86.5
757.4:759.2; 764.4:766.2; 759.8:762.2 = -0.043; 83.3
